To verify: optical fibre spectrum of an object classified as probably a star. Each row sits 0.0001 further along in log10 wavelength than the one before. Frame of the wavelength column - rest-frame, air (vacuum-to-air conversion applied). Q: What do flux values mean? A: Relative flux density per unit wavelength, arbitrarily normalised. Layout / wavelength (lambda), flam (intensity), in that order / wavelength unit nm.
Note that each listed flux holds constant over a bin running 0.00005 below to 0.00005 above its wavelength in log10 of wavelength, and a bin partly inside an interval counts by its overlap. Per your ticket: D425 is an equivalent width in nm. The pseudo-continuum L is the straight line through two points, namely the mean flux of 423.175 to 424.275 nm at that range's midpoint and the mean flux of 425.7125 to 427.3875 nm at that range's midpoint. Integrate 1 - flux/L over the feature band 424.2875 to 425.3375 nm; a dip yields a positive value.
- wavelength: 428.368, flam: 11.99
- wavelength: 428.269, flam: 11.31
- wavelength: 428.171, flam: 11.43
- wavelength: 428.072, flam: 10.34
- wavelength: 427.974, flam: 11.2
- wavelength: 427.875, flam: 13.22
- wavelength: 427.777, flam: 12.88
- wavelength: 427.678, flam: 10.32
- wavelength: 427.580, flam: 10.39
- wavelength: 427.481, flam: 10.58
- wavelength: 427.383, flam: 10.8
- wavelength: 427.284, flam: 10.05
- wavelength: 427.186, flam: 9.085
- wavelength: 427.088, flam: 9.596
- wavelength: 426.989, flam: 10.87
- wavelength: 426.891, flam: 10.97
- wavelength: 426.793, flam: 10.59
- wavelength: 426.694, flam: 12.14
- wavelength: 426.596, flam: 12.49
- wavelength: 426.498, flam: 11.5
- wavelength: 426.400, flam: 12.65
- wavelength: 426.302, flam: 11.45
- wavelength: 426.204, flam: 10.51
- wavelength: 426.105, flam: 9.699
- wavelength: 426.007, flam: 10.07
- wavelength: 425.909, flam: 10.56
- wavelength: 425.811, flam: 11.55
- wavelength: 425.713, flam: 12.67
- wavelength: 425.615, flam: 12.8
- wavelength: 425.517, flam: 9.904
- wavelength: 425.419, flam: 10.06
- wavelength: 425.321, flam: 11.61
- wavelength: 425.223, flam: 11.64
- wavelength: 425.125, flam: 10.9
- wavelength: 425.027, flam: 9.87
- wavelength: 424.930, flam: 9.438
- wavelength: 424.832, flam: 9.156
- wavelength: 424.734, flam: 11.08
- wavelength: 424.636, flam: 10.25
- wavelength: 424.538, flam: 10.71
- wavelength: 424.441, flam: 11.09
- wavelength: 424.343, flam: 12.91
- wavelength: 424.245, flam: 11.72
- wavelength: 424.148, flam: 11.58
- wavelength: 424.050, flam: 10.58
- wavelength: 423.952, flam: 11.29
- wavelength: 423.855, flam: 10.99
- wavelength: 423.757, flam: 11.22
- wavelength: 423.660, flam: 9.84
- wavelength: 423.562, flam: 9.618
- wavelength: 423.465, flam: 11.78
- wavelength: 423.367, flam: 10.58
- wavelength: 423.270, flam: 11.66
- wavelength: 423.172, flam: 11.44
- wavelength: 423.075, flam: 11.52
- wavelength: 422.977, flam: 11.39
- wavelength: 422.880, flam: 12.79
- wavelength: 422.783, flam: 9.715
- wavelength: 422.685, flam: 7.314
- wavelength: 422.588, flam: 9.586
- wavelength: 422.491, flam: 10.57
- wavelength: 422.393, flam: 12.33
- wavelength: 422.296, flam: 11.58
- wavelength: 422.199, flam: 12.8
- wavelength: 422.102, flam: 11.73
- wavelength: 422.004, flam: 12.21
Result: 0.02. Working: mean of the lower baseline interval 11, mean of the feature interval 10.8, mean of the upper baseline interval 10.9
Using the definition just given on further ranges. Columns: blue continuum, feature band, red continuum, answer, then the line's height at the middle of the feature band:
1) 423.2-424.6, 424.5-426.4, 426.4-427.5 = 0.04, 11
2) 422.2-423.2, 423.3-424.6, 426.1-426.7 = 0.01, 11.1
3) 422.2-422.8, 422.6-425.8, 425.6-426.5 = -0.02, 10.8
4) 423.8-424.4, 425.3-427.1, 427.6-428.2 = 0.05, 11.5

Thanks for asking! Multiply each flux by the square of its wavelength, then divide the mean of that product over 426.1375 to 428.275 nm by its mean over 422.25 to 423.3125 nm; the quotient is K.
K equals 1.04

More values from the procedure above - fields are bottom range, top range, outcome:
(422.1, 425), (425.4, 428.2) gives 1.03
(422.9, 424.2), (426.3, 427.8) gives 1.01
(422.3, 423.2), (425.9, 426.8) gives 1.06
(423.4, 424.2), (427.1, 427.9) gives 1.01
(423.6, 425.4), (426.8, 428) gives 1.01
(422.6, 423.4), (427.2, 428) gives 1.05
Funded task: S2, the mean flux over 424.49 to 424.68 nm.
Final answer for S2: 10.5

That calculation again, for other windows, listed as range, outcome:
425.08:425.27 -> 11.3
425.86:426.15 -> 10.1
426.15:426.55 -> 11.5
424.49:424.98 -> 10.1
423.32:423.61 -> 10.7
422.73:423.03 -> 11.2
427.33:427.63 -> 10.6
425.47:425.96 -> 11.5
